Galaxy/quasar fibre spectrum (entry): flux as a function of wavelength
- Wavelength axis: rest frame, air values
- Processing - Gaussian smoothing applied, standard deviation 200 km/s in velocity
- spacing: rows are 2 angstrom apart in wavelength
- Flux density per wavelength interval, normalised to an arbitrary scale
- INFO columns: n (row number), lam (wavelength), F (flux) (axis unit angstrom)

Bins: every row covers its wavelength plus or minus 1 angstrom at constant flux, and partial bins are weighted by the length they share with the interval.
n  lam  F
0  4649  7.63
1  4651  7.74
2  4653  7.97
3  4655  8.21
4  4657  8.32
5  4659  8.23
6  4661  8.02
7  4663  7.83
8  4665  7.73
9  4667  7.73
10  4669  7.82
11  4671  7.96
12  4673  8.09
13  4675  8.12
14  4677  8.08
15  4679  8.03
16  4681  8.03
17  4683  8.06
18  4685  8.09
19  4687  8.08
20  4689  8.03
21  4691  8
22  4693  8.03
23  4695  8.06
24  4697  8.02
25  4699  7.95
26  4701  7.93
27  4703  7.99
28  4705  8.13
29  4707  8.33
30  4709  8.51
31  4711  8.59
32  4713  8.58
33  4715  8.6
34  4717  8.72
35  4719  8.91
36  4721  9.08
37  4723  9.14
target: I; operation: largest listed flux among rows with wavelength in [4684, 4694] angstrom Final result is 8.09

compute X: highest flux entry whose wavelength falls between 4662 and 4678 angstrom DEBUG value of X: 8.12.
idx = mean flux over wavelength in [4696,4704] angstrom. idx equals 7.97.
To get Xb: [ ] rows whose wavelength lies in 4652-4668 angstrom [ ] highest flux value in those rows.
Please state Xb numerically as 8.32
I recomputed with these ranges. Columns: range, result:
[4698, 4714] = 8.59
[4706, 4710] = 8.51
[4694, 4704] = 8.06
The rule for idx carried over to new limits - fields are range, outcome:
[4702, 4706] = 8.06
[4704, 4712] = 8.39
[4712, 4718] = 8.63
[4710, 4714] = 8.59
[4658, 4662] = 8.12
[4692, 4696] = 8.04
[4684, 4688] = 8.09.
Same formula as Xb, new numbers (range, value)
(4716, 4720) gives 8.91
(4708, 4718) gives 8.72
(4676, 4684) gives 8.08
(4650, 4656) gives 8.21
